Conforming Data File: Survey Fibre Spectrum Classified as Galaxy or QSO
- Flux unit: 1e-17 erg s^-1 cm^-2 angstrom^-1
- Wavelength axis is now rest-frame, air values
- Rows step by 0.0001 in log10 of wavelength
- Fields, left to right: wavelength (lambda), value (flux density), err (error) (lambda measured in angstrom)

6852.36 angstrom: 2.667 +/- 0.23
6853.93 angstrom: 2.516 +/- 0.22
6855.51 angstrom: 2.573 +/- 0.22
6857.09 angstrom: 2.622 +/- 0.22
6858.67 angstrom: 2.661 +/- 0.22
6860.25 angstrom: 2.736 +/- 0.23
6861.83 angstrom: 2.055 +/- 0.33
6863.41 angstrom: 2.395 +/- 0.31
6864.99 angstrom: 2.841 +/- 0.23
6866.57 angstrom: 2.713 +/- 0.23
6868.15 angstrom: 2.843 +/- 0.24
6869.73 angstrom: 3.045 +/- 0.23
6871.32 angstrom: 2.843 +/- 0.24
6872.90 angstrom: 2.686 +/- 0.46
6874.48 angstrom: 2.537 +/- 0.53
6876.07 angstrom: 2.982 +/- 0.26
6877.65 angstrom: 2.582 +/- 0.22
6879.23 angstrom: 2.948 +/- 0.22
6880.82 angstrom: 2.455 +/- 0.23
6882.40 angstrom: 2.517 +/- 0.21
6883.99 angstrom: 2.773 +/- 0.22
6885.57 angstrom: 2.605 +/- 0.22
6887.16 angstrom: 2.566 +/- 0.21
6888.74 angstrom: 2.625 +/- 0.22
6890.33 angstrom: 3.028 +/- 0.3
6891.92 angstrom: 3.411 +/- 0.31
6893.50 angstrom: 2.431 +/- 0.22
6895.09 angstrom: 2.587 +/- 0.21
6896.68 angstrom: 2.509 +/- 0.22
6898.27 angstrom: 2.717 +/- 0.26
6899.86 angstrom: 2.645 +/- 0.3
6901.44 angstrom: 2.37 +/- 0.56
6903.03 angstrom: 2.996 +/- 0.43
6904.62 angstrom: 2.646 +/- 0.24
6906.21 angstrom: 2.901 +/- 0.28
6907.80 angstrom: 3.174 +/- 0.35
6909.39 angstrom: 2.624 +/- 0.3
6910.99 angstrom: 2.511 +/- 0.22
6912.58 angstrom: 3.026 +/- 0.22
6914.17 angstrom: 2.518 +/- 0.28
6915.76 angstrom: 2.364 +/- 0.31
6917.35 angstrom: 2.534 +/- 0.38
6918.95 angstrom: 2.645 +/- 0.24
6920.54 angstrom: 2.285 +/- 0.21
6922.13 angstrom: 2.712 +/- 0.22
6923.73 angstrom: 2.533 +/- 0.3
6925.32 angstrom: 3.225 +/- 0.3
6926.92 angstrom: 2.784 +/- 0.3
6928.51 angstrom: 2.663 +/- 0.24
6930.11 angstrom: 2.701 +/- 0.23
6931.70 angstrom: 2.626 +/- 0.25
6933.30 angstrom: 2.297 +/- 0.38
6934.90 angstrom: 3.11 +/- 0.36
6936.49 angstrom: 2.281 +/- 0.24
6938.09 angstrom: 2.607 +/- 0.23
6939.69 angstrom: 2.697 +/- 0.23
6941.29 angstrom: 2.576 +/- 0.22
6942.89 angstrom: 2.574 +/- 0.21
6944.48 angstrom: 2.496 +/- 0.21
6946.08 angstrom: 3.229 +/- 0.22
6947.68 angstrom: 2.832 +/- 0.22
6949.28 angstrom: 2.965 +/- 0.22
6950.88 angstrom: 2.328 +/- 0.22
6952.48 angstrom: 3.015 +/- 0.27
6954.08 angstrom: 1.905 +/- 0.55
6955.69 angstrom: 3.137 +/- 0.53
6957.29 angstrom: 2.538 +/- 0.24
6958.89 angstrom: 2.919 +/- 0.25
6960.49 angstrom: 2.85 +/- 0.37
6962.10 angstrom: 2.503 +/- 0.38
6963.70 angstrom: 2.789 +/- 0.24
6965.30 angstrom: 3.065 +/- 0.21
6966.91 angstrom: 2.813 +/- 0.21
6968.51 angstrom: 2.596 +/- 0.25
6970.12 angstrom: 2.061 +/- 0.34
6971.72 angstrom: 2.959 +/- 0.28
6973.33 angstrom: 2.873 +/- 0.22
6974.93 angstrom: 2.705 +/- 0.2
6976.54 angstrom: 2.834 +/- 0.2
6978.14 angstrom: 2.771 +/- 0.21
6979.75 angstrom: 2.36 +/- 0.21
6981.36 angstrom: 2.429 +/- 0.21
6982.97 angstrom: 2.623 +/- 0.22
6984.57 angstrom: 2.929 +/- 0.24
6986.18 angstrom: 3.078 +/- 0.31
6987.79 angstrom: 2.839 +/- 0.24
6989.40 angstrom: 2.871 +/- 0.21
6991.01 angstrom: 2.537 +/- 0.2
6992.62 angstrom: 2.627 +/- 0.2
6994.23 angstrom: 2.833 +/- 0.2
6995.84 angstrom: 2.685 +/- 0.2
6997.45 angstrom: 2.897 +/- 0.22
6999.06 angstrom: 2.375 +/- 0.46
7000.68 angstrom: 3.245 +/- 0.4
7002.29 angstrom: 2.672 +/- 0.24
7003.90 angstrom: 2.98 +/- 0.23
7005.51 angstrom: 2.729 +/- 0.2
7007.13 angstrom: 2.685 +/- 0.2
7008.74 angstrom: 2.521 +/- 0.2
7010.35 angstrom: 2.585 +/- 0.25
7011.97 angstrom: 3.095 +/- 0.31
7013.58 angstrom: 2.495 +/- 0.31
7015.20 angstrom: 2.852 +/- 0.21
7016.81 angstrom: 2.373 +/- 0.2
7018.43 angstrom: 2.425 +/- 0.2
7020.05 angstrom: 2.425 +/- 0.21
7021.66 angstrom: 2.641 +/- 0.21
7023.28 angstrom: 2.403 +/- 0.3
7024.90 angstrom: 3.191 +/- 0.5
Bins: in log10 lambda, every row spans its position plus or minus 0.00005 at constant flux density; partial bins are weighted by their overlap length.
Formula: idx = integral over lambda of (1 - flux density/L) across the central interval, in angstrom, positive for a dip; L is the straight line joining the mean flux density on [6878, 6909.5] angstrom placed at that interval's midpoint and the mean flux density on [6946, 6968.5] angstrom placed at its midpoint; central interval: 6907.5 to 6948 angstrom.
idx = 1.1 angstrom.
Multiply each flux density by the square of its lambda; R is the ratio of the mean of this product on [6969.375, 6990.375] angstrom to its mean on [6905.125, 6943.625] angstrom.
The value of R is 1.0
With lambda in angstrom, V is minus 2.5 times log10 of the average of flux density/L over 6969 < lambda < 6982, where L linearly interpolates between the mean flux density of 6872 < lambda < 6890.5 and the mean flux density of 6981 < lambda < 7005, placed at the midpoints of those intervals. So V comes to 0.056 mag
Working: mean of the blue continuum 2.68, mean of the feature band 2.63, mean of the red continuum 2.78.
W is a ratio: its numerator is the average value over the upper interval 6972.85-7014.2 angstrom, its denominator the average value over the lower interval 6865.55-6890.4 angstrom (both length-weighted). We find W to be 1.0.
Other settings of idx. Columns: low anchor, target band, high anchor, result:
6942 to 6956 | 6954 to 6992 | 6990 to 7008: 0.1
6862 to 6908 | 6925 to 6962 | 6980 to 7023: 0.2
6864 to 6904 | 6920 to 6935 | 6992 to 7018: 0.3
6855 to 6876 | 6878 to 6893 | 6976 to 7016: -0.4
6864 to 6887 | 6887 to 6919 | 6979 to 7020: 0.2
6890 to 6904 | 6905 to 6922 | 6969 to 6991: 0.4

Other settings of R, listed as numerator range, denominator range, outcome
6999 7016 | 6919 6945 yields 1.07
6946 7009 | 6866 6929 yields 1.03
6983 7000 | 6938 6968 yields 1.02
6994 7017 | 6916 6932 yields 1.05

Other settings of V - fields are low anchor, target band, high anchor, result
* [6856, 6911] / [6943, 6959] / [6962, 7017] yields 0.00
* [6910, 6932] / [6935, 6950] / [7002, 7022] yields -0.03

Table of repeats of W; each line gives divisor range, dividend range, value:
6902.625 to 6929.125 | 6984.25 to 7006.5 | 1.03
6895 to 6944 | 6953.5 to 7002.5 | 1.02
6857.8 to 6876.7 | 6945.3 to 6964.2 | 1.02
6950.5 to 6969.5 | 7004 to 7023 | 0.97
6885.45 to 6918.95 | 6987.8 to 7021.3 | 1.00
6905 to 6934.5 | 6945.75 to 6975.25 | 1.02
